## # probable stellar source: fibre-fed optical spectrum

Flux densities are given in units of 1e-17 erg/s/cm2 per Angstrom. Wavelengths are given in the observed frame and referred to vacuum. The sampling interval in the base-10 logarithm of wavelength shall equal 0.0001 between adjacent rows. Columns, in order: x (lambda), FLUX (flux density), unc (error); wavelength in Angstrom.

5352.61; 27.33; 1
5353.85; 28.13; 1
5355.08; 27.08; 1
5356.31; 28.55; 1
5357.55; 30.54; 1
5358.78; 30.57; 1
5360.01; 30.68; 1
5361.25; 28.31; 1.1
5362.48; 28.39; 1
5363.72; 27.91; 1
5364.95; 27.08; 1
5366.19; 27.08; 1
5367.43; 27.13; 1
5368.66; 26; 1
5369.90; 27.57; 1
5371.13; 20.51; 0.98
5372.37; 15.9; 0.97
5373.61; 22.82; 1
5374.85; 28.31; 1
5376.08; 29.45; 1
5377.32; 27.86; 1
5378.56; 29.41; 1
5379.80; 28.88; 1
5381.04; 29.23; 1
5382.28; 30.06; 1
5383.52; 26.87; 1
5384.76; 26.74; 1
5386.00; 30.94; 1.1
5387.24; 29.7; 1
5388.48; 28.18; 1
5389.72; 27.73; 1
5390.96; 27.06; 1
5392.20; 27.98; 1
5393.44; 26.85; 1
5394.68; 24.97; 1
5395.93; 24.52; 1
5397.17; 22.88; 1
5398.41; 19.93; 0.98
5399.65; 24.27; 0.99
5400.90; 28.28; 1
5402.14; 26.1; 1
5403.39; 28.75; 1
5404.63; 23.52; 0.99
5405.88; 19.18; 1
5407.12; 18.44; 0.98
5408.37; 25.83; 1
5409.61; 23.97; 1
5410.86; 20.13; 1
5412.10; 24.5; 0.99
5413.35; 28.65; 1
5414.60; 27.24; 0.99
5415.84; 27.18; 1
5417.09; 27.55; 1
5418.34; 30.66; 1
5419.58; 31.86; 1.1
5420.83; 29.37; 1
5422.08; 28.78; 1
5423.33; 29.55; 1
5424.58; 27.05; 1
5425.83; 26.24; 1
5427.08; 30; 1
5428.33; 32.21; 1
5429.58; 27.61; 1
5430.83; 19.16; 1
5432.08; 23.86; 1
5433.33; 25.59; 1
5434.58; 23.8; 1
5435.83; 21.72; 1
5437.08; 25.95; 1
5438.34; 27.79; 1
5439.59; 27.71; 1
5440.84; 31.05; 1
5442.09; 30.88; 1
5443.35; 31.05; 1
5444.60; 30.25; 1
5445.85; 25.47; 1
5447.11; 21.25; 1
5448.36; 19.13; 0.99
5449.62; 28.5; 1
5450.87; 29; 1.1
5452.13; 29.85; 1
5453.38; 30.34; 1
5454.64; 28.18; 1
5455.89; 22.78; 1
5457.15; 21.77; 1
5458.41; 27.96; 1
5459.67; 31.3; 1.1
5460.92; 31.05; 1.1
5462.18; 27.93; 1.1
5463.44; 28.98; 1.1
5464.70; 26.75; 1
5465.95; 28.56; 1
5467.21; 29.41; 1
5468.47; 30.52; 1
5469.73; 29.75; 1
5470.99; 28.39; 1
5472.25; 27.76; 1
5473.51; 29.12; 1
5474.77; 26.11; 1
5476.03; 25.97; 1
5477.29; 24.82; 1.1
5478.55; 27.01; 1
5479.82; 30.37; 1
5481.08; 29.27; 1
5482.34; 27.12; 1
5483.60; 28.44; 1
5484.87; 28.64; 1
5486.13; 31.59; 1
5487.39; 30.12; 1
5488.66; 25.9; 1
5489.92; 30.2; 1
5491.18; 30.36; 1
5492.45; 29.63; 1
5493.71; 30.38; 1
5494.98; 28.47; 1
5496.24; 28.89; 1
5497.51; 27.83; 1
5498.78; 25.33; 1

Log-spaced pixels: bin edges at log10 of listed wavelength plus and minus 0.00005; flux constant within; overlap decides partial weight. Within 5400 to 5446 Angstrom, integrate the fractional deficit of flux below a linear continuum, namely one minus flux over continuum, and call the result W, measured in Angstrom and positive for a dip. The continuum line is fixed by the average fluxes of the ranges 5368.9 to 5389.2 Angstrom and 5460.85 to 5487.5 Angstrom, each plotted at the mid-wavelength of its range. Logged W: 1.7 Angstrom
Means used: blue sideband 27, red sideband 28.4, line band 26.7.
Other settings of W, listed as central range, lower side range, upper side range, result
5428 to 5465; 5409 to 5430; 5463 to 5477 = 1.45 Angstrom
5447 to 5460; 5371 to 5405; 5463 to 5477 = 0.66 Angstrom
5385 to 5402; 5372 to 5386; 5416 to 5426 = 0.85 Angstrom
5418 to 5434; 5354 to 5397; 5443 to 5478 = -0.18 Angstrom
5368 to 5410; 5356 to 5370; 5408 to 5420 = 2.53 Angstrom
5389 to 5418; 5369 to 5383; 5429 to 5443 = 1.23 Angstrom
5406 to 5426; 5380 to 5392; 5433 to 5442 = 0.60 Angstrom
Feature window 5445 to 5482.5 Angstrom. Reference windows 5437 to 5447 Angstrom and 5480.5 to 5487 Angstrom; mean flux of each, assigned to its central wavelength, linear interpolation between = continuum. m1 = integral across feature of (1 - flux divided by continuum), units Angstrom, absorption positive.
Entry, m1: 1.7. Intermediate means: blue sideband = 28.5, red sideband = 29.1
